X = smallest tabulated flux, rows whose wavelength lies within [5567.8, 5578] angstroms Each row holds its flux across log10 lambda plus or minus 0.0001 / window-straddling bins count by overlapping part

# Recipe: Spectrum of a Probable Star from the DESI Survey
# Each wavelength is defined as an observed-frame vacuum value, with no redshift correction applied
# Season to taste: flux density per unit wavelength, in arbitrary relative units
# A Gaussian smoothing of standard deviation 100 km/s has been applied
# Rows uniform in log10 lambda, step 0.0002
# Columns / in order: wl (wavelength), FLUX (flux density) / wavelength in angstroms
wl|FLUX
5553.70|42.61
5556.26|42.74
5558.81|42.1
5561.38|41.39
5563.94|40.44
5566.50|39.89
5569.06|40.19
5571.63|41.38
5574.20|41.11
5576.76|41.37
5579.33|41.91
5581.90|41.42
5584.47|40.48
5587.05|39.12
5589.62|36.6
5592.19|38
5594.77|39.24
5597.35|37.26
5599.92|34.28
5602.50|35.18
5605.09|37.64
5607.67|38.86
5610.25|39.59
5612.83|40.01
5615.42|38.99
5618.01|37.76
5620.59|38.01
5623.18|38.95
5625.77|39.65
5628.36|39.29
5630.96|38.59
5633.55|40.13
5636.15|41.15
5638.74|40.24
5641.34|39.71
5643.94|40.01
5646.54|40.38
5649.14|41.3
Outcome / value 40.19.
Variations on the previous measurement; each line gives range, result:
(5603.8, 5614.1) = 37.64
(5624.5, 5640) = 38.59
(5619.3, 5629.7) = 38.01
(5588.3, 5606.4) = 34.28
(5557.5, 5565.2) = 40.44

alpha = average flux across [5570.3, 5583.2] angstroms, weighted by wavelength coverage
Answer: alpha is 41.4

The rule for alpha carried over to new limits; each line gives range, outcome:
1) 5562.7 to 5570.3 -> 40.2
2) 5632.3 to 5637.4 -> 40.6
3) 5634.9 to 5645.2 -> 40.3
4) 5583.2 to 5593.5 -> 38.5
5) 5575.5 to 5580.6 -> 41.6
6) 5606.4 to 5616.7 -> 39.4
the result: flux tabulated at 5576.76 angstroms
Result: 41.37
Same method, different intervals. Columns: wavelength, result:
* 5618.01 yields 37.76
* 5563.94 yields 40.44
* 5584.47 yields 40.48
